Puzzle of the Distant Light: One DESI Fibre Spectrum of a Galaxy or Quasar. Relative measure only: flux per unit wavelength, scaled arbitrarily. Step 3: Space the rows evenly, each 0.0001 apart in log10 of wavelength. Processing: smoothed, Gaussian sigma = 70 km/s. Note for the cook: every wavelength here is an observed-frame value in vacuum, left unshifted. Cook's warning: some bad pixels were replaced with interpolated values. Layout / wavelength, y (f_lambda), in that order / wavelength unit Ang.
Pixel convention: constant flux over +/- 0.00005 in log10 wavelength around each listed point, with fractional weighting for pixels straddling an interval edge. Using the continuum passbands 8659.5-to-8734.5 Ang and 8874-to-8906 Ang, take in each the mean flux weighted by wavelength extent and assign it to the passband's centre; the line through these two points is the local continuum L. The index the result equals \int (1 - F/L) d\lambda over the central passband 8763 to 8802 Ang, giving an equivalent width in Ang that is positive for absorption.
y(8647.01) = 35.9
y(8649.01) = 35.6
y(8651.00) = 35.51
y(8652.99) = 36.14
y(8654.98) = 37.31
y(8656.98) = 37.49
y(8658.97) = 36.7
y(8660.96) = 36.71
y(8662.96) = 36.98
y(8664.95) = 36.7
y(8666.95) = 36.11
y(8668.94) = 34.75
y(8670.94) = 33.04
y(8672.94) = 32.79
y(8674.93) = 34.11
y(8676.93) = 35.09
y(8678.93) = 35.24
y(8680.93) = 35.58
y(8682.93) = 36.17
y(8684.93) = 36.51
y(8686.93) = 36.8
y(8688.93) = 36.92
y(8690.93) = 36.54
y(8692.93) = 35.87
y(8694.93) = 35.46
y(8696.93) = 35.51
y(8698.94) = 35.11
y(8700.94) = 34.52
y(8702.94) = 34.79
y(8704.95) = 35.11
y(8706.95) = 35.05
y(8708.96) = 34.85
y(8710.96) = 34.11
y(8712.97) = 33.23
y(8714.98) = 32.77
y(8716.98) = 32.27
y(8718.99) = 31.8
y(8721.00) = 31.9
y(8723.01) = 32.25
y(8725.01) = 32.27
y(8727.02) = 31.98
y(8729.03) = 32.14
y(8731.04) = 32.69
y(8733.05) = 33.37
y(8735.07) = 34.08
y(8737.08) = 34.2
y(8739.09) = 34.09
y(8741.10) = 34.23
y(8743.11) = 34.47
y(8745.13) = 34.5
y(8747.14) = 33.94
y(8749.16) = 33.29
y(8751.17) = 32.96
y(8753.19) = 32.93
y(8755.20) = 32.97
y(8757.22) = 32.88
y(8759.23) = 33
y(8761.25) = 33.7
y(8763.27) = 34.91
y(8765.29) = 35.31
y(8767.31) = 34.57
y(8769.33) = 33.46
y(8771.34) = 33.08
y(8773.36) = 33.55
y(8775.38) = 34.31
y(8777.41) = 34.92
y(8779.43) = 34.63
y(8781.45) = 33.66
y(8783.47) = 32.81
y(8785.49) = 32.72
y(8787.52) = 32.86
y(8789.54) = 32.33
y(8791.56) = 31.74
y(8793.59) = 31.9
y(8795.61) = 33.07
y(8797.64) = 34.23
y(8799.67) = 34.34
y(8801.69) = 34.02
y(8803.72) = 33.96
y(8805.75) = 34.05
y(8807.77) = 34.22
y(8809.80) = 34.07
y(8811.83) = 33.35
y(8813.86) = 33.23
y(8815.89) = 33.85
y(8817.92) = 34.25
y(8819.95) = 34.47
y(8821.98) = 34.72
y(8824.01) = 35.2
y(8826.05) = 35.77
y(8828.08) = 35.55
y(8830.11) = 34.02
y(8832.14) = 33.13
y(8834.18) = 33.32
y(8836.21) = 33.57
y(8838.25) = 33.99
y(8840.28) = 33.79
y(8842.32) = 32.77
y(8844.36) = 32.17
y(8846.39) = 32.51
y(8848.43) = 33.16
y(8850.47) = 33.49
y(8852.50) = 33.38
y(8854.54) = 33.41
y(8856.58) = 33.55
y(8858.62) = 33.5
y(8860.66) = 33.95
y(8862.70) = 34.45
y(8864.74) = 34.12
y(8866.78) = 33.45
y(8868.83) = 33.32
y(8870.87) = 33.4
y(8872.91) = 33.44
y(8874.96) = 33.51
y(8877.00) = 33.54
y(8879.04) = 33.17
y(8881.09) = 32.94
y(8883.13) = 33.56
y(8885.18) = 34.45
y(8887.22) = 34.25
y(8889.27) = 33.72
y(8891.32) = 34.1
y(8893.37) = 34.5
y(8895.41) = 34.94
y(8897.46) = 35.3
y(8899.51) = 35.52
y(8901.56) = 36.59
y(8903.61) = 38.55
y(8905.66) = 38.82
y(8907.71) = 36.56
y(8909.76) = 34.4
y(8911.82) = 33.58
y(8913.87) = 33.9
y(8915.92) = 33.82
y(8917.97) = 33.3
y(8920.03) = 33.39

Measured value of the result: 1.2 Ang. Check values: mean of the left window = 34.5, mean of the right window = 34.8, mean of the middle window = 33.6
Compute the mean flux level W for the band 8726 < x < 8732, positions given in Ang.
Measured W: 32.3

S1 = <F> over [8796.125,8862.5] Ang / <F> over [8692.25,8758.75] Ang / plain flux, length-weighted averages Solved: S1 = 1.0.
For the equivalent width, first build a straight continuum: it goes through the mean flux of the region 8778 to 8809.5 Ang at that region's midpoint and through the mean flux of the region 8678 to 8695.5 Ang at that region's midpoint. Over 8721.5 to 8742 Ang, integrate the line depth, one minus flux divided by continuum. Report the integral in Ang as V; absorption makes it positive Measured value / 1.1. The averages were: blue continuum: 36.1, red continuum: 33.4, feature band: 33.1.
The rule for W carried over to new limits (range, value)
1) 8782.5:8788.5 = 32.8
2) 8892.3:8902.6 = 35.4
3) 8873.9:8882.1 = 33.3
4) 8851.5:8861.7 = 33.6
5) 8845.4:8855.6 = 33.2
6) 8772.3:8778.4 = 34.2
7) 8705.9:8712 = 34.7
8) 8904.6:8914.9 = 35.5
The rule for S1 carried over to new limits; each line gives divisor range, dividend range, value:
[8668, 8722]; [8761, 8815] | 0.97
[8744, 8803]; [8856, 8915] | 1.03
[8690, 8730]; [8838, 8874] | 0.99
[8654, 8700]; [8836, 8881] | 0.93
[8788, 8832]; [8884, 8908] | 1.05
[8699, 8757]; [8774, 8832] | 1.01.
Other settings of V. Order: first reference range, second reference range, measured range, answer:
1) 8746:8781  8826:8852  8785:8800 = 0.38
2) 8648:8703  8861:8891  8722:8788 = 2.59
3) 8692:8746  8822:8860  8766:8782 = -0.14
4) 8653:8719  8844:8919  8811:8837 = 0.24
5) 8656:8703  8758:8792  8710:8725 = 0.98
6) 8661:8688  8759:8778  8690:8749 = 1.52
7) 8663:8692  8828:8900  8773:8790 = 0.46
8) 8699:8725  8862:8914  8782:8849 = 1.05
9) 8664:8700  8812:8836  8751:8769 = 0.56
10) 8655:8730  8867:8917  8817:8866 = 1.09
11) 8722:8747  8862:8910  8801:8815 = 0.06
